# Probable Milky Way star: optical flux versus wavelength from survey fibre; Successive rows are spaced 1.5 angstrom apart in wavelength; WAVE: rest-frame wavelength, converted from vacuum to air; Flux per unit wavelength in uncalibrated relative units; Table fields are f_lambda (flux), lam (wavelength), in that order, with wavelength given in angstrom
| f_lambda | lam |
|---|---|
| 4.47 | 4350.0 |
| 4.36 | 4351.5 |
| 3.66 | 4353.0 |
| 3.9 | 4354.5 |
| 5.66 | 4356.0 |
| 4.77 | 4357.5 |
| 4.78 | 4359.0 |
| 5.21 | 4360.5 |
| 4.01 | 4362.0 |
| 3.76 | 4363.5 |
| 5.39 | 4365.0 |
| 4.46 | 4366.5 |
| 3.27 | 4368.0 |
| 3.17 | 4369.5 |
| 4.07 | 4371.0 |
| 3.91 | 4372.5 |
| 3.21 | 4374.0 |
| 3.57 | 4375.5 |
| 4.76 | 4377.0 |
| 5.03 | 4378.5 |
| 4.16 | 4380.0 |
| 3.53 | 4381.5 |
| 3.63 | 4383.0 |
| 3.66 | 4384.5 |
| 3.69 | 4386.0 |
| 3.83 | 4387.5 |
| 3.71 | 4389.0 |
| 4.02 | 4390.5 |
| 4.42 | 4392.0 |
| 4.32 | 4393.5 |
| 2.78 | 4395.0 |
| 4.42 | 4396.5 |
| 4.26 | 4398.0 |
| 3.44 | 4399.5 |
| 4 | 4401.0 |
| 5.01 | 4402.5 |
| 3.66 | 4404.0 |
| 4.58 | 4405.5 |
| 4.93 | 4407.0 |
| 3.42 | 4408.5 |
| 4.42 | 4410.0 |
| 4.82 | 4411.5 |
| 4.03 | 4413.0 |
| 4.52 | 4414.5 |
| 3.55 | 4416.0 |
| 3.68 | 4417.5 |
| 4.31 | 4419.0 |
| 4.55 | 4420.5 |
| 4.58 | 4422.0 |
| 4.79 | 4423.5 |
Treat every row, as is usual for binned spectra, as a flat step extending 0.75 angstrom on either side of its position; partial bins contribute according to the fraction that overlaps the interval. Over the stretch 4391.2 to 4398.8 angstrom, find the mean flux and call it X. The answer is 4.04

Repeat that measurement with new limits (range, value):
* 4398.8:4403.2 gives 4.15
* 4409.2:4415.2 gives 4.44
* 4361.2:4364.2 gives 3.91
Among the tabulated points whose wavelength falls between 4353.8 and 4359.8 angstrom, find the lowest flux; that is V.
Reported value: 3.9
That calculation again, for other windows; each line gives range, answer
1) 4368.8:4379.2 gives 3.17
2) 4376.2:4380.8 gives 4.16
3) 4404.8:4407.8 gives 4.58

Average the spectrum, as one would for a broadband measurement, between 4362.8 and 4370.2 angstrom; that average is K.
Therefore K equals 4.02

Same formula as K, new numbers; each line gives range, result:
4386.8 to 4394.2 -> 4.06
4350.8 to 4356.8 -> 4.4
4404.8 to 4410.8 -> 4.34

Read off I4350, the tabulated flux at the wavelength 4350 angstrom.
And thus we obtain 4.47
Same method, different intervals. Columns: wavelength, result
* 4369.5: 3.17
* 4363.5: 3.76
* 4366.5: 4.46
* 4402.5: 5.01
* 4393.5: 4.32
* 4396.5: 4.42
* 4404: 3.66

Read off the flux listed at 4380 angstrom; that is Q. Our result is 4.16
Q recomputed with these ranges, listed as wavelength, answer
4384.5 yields 3.66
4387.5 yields 3.83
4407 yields 4.93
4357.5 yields 4.77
